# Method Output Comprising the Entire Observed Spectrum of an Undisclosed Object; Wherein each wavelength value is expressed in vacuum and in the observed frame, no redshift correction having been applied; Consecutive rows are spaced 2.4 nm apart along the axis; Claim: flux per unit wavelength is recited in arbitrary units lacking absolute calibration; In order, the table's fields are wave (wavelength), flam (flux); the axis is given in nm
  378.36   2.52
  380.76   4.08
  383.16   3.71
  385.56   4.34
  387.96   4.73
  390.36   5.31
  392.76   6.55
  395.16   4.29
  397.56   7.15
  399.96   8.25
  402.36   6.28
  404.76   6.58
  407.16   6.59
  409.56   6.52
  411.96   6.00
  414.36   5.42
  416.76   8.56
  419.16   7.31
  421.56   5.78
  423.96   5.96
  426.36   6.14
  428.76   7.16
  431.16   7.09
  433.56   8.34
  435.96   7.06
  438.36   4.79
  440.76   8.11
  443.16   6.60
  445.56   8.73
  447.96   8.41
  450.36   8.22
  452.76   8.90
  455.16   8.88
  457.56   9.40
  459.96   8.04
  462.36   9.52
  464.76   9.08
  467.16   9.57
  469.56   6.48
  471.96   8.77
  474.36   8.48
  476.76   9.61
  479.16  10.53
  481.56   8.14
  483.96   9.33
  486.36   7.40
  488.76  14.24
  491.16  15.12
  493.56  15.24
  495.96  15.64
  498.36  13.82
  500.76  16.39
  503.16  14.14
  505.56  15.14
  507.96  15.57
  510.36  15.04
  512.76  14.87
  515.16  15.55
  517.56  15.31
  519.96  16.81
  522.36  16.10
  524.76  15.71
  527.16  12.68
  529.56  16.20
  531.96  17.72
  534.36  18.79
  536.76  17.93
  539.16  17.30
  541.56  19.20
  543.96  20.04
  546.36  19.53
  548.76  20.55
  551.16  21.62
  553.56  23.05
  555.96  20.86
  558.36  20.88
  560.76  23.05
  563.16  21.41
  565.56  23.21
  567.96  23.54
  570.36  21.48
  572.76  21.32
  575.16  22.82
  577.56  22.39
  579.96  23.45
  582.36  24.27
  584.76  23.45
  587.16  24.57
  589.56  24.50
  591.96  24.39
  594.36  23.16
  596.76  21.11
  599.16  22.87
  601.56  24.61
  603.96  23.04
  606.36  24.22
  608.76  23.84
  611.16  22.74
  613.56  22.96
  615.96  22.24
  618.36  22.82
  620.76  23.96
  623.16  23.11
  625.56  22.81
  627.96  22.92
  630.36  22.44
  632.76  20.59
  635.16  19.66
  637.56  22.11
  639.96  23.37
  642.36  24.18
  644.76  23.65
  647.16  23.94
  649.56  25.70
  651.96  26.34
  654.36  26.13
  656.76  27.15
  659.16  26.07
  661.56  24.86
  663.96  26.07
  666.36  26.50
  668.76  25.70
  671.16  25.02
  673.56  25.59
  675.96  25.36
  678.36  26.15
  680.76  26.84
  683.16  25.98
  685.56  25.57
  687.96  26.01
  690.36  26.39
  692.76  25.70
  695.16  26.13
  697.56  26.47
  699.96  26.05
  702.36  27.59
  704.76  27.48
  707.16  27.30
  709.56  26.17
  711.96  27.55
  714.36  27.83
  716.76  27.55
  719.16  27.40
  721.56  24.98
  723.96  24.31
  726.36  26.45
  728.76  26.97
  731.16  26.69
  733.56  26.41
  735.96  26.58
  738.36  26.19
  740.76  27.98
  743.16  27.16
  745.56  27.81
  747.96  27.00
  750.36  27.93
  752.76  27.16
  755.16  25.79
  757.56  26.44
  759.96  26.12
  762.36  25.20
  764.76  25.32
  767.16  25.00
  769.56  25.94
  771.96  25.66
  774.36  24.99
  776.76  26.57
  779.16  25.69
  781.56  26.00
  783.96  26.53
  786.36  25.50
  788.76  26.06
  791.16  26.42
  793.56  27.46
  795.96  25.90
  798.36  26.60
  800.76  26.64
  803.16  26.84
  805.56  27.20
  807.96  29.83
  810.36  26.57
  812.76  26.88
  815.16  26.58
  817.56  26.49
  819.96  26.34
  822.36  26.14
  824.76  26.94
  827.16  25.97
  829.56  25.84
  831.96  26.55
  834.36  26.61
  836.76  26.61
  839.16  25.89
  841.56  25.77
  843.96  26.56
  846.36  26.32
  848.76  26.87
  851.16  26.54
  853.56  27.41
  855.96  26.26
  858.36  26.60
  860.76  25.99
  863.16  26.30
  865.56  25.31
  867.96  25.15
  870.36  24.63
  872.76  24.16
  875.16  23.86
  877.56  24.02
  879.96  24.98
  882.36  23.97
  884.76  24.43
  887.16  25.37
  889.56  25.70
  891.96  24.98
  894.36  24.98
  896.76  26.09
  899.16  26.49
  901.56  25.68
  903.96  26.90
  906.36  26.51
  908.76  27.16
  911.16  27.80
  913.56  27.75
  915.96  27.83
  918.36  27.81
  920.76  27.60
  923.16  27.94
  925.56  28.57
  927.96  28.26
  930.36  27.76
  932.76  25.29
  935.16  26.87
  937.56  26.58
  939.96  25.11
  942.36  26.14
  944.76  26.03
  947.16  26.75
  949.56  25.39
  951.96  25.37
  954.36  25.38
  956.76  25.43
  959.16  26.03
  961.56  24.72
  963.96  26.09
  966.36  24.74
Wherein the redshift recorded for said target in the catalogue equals 0.23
